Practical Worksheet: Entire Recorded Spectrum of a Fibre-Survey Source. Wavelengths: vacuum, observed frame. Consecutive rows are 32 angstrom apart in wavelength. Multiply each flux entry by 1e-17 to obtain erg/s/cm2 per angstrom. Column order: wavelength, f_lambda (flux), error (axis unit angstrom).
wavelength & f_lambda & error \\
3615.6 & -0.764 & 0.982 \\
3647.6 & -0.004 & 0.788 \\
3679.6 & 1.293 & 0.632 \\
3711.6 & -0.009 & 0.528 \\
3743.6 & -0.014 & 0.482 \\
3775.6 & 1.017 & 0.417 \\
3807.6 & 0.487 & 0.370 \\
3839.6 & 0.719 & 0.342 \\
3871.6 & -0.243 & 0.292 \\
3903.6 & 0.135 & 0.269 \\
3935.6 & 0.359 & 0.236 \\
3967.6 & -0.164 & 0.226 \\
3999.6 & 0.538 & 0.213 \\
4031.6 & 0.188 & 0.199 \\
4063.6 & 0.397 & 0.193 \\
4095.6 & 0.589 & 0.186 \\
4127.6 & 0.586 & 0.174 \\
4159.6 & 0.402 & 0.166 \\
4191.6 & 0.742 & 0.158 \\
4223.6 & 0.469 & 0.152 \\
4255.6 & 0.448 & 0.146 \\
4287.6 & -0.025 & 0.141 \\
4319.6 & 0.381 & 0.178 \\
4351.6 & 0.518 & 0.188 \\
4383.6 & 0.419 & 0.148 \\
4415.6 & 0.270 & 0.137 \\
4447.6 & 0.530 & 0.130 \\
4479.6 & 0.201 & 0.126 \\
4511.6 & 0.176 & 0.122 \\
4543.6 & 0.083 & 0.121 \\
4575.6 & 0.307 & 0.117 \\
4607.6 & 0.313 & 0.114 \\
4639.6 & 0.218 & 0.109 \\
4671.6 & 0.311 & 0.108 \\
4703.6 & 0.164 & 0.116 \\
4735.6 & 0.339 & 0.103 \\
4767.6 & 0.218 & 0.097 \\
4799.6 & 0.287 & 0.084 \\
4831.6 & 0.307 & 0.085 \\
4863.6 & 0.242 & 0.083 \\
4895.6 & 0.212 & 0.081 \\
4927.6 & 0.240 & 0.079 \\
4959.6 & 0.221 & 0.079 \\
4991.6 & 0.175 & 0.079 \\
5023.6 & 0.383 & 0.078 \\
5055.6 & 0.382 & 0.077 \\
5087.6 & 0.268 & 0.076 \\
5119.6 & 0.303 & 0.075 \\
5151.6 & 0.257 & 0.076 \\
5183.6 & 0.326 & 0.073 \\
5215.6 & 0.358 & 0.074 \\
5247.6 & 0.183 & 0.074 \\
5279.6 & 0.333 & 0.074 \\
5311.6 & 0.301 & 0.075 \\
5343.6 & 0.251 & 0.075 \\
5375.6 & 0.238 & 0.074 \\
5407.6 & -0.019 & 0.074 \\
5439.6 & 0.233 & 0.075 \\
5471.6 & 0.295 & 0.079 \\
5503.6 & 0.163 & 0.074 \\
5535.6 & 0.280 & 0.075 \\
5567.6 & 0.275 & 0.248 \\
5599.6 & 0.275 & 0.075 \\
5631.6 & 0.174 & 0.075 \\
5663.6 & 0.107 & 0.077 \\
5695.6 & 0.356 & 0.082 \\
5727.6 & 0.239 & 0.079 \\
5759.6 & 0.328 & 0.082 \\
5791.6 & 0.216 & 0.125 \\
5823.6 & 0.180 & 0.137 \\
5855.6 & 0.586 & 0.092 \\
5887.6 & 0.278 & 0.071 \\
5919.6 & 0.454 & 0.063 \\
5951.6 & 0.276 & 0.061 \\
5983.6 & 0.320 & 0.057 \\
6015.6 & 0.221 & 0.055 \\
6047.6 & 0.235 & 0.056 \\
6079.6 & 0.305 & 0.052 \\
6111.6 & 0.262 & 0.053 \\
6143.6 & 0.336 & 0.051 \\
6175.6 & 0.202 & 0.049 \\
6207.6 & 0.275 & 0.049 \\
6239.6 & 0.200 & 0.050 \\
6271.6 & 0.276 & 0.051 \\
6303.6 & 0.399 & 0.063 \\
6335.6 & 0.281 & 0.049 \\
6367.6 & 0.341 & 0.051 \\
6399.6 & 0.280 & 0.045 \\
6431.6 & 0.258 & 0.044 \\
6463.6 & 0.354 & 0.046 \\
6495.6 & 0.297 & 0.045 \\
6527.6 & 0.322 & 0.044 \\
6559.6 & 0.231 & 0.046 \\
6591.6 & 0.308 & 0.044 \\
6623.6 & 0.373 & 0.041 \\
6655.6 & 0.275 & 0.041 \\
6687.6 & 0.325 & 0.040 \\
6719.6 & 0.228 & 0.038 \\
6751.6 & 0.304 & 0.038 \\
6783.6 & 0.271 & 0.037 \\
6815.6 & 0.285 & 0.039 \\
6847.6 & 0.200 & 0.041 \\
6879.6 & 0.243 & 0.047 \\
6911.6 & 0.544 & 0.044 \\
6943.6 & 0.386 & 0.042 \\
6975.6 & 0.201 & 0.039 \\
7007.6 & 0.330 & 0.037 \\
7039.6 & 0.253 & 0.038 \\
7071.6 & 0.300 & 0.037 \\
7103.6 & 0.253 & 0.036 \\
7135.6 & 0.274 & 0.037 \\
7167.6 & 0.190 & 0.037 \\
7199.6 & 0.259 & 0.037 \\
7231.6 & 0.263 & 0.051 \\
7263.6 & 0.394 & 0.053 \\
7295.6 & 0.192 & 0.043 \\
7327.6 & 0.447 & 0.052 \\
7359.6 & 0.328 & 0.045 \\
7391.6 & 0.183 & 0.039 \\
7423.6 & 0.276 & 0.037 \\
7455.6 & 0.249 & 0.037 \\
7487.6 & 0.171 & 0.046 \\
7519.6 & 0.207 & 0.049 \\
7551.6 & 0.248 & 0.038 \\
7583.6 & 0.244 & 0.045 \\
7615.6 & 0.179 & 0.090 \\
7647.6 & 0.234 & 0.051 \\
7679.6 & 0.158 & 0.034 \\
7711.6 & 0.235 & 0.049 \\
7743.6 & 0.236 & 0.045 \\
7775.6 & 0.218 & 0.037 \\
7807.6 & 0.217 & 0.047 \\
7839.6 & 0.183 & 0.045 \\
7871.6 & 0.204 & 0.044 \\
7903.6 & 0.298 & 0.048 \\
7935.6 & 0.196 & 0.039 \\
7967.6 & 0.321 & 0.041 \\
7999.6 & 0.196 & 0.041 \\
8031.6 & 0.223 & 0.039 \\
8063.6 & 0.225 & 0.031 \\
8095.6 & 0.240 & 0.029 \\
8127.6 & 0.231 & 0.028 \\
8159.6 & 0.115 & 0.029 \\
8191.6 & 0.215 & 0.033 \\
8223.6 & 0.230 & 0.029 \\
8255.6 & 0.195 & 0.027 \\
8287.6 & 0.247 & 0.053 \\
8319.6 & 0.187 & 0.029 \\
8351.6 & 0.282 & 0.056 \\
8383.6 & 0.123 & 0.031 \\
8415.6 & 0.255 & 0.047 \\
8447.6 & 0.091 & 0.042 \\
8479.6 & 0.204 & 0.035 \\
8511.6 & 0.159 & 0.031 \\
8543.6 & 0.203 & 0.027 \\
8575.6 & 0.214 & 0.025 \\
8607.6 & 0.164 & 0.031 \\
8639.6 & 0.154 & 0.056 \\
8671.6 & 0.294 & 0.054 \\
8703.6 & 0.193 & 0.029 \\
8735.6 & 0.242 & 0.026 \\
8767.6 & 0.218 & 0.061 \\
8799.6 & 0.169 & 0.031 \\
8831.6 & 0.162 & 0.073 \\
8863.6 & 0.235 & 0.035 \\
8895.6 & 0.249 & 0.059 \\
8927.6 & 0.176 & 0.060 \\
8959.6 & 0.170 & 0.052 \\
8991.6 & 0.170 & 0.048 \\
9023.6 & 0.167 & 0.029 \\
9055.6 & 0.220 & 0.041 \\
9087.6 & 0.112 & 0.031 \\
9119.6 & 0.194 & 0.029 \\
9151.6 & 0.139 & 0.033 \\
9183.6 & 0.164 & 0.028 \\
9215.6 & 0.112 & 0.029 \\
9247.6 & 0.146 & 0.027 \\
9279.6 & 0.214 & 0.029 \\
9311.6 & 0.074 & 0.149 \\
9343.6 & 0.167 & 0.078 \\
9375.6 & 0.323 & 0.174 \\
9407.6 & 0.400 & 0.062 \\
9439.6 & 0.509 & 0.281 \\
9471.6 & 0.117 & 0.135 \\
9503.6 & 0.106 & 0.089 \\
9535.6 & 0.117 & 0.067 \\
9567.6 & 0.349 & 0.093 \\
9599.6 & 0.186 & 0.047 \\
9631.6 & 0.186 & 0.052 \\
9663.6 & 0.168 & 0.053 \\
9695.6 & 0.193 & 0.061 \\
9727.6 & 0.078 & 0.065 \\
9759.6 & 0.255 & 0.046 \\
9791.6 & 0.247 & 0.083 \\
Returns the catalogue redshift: 0.054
